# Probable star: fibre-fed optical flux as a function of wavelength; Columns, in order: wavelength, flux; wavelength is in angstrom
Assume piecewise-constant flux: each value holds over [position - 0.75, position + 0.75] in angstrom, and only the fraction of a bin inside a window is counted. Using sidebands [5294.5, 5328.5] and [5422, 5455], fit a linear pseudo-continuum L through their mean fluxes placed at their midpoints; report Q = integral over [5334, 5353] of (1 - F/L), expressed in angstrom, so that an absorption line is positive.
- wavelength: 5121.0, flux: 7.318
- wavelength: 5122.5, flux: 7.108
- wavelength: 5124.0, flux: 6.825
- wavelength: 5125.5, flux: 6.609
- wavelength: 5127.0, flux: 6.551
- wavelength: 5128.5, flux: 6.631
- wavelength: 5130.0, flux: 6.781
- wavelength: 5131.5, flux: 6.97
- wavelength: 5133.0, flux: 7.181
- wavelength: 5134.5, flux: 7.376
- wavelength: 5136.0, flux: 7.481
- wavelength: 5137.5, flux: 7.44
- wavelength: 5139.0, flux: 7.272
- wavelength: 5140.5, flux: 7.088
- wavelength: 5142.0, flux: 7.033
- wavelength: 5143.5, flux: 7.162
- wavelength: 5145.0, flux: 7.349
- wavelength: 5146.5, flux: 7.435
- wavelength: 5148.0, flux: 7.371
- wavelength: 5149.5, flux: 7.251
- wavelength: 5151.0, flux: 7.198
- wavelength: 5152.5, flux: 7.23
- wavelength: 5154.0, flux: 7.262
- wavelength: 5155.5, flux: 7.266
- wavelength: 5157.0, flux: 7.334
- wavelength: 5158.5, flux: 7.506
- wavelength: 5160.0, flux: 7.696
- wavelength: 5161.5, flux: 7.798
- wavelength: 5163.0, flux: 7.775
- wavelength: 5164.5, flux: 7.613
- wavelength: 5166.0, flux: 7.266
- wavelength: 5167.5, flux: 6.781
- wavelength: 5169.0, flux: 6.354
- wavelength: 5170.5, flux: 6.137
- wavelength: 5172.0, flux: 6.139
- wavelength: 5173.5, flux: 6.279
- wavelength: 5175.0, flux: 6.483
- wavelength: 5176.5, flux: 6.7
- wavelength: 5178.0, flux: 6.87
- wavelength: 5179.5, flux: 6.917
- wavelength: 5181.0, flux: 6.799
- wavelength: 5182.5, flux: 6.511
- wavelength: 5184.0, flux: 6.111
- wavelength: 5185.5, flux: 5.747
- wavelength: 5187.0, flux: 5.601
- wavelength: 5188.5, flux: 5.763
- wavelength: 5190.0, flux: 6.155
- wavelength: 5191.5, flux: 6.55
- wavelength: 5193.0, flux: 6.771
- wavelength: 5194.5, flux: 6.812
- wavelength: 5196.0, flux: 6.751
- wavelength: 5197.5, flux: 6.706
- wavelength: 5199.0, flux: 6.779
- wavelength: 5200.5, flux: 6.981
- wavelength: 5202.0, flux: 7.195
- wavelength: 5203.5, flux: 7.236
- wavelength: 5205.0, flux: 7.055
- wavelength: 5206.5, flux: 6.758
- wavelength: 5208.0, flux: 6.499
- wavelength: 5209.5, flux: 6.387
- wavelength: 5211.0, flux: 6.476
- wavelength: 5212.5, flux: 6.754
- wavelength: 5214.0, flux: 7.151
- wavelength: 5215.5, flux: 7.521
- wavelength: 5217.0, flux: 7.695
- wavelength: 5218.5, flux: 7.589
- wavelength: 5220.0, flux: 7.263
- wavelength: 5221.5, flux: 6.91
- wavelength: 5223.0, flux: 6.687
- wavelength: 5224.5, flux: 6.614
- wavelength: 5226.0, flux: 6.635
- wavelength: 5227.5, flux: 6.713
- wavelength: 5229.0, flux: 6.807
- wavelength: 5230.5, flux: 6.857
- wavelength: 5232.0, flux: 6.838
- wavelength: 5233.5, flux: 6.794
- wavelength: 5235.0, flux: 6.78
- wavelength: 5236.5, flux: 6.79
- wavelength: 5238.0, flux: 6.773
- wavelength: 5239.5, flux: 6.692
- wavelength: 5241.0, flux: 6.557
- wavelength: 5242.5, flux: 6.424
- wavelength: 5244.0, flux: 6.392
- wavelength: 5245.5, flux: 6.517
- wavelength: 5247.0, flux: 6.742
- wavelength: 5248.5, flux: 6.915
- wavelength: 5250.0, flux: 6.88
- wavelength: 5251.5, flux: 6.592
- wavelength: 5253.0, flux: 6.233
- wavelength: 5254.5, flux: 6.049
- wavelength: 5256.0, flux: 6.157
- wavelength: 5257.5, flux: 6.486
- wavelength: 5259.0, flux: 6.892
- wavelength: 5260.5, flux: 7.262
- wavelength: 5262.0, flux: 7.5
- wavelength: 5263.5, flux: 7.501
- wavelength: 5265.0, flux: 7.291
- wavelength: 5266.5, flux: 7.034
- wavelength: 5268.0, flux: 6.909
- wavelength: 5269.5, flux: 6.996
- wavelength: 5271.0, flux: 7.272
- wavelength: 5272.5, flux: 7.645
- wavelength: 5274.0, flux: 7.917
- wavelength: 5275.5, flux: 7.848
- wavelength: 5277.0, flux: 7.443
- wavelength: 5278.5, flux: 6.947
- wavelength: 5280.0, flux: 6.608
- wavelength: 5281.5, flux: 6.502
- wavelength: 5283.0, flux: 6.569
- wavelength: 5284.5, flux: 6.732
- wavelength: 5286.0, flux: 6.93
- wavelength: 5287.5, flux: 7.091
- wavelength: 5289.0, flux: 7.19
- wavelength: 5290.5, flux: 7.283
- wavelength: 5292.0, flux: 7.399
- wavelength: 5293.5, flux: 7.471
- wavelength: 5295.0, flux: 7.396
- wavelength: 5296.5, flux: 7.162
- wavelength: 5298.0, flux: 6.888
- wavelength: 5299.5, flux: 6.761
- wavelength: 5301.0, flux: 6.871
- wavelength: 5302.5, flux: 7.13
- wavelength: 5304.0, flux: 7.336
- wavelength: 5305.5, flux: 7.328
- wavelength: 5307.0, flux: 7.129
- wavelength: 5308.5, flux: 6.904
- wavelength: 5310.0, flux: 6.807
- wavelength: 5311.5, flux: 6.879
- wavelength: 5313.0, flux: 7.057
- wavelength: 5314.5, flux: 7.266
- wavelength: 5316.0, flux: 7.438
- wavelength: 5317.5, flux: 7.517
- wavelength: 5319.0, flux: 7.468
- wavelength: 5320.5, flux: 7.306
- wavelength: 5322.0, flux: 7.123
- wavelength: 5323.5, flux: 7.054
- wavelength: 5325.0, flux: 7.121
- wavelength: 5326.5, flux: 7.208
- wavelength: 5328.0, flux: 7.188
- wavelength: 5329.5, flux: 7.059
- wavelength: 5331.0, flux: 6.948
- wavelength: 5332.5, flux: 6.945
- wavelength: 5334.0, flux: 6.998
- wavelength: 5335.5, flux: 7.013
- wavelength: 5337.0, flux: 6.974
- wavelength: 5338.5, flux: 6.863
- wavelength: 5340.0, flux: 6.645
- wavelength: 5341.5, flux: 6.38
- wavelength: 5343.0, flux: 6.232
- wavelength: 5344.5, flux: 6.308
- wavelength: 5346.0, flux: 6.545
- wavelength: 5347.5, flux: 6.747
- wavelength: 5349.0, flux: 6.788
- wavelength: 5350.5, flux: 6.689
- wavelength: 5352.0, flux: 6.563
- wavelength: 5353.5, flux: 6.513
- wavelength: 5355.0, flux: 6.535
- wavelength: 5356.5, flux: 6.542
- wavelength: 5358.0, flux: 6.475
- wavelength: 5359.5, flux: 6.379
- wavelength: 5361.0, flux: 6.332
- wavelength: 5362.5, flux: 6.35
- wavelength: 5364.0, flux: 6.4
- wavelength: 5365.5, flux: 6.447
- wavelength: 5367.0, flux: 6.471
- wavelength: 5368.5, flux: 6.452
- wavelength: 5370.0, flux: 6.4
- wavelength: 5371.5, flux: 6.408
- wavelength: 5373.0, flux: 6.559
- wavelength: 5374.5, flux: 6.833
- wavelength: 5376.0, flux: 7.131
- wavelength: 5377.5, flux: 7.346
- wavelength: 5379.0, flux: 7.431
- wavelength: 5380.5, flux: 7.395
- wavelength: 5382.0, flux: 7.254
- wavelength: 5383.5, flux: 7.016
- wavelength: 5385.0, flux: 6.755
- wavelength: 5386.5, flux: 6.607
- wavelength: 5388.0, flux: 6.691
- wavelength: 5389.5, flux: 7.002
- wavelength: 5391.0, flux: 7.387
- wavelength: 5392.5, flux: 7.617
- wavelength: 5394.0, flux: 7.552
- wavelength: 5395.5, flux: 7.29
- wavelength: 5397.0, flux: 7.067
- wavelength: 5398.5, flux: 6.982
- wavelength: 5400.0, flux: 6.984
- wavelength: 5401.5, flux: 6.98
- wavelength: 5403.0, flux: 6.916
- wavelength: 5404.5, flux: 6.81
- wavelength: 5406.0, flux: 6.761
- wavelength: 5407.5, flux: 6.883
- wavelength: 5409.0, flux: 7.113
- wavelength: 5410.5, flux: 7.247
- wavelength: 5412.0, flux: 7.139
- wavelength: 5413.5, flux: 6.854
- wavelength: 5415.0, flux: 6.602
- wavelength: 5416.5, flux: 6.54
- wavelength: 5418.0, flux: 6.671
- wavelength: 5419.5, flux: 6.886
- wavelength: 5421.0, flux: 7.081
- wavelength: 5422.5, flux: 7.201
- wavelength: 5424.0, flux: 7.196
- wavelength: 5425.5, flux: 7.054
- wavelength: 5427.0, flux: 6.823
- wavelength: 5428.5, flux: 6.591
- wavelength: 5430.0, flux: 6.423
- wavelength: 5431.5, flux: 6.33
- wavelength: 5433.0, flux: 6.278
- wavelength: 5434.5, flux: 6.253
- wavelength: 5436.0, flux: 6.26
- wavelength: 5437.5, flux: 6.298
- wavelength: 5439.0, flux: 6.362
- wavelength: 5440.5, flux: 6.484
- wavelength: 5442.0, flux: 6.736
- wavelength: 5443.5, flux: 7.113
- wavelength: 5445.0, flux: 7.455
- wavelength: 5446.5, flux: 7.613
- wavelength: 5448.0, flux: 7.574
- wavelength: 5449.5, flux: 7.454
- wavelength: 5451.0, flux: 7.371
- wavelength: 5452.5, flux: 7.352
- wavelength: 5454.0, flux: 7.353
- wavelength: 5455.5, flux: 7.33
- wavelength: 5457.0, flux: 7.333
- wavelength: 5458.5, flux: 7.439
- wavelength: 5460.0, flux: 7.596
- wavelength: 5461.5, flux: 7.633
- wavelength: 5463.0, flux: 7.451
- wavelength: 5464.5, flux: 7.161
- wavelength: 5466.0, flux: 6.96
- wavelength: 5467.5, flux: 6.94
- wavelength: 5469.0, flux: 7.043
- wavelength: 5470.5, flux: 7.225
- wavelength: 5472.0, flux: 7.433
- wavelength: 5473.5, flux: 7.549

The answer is 1.1 angstrom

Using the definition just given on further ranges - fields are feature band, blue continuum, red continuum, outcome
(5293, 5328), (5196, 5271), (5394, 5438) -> -1.63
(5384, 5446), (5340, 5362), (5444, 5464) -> 1.93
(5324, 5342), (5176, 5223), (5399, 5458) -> -0.29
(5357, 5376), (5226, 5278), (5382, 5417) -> 1.33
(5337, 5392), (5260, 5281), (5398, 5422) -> 2.58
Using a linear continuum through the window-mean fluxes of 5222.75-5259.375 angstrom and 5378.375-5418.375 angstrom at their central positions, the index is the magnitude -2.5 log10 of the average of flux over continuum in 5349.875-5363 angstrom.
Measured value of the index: 0.07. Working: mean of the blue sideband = 6.63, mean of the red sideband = 7.02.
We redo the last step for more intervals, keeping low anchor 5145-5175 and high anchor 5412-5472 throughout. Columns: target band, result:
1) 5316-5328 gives -0.03 mag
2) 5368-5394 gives 0.01 mag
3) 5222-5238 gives 0.05 mag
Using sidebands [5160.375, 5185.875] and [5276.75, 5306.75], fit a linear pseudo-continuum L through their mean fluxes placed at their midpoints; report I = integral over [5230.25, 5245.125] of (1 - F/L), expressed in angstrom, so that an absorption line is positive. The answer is 0.5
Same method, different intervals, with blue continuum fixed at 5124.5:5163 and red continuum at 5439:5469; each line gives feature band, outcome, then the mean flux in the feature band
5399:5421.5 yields 1.1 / 6.9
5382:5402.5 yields 0.5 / 7.08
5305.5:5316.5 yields 0.2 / 7.08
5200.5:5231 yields 1.2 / 6.94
